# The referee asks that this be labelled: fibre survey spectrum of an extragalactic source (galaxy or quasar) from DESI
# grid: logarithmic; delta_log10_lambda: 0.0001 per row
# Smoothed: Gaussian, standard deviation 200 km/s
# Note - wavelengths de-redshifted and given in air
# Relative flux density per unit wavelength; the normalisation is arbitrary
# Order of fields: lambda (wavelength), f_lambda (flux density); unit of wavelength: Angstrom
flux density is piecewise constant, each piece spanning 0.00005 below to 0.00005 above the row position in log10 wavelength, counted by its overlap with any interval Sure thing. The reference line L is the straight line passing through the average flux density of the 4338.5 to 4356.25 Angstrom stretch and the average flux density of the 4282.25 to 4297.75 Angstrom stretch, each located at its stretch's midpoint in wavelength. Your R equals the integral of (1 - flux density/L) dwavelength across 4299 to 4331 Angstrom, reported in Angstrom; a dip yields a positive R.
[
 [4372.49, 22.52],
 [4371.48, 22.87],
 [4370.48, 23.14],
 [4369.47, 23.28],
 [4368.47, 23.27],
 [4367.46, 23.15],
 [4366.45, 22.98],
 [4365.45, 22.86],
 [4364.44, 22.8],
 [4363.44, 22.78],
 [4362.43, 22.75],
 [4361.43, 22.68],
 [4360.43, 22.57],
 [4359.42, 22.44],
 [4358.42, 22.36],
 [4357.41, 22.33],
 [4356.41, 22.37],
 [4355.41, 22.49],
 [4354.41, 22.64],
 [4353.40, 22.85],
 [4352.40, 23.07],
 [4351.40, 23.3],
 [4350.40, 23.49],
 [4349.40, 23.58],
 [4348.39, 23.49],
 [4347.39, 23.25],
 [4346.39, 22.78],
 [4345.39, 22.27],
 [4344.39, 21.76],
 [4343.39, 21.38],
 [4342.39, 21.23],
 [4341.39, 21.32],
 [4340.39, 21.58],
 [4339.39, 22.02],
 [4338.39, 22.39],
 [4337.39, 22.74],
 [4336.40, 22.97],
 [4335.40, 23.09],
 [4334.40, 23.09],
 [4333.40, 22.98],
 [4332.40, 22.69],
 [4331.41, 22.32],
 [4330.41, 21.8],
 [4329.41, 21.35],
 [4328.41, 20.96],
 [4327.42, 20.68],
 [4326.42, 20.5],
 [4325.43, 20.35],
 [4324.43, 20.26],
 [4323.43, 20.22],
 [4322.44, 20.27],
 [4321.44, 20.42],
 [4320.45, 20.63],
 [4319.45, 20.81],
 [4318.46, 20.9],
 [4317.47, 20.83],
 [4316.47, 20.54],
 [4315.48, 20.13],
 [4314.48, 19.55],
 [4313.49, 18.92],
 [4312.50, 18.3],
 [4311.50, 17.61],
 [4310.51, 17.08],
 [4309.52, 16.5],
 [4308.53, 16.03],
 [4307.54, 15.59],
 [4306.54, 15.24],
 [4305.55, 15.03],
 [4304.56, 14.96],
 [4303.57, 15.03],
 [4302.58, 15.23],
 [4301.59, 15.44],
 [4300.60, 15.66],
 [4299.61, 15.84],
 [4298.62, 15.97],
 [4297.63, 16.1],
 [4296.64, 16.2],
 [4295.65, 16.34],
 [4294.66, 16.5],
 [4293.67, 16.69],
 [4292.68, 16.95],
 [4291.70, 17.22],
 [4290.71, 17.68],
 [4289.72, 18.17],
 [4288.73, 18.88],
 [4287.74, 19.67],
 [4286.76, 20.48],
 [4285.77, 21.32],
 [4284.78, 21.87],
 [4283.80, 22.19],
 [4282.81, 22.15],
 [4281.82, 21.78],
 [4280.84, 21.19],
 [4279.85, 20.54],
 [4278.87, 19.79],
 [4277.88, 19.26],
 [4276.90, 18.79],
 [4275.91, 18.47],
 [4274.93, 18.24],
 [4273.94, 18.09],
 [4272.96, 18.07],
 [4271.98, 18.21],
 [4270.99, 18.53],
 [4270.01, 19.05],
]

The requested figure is 3.0 Angstrom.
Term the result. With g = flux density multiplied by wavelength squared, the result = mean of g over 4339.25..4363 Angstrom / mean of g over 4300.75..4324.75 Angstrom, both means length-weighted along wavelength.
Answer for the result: 1.3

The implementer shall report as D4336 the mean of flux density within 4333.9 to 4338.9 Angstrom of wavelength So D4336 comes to 22.9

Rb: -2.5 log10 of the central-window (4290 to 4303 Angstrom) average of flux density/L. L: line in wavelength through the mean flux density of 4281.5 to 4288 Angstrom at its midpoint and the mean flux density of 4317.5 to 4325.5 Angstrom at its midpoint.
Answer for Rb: 0.28 mag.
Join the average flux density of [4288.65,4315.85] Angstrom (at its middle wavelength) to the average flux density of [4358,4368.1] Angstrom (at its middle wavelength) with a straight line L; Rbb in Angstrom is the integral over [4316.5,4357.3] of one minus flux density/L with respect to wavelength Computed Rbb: -3.7 Angstrom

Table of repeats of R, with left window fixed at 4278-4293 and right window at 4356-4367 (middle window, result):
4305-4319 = 2.0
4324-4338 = -0.2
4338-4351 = -0.2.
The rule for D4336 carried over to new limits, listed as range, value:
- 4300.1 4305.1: 15.3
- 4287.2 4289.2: 19.4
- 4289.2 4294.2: 17.3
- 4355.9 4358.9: 22.4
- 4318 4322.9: 20.6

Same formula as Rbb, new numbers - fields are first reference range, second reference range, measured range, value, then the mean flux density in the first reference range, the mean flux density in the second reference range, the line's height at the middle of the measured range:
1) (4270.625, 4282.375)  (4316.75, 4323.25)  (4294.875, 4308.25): 3.0 Angstrom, 19.3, 20.6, 20.1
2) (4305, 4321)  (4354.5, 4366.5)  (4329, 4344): -1.3 Angstrom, 18.4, 22.6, 20.5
